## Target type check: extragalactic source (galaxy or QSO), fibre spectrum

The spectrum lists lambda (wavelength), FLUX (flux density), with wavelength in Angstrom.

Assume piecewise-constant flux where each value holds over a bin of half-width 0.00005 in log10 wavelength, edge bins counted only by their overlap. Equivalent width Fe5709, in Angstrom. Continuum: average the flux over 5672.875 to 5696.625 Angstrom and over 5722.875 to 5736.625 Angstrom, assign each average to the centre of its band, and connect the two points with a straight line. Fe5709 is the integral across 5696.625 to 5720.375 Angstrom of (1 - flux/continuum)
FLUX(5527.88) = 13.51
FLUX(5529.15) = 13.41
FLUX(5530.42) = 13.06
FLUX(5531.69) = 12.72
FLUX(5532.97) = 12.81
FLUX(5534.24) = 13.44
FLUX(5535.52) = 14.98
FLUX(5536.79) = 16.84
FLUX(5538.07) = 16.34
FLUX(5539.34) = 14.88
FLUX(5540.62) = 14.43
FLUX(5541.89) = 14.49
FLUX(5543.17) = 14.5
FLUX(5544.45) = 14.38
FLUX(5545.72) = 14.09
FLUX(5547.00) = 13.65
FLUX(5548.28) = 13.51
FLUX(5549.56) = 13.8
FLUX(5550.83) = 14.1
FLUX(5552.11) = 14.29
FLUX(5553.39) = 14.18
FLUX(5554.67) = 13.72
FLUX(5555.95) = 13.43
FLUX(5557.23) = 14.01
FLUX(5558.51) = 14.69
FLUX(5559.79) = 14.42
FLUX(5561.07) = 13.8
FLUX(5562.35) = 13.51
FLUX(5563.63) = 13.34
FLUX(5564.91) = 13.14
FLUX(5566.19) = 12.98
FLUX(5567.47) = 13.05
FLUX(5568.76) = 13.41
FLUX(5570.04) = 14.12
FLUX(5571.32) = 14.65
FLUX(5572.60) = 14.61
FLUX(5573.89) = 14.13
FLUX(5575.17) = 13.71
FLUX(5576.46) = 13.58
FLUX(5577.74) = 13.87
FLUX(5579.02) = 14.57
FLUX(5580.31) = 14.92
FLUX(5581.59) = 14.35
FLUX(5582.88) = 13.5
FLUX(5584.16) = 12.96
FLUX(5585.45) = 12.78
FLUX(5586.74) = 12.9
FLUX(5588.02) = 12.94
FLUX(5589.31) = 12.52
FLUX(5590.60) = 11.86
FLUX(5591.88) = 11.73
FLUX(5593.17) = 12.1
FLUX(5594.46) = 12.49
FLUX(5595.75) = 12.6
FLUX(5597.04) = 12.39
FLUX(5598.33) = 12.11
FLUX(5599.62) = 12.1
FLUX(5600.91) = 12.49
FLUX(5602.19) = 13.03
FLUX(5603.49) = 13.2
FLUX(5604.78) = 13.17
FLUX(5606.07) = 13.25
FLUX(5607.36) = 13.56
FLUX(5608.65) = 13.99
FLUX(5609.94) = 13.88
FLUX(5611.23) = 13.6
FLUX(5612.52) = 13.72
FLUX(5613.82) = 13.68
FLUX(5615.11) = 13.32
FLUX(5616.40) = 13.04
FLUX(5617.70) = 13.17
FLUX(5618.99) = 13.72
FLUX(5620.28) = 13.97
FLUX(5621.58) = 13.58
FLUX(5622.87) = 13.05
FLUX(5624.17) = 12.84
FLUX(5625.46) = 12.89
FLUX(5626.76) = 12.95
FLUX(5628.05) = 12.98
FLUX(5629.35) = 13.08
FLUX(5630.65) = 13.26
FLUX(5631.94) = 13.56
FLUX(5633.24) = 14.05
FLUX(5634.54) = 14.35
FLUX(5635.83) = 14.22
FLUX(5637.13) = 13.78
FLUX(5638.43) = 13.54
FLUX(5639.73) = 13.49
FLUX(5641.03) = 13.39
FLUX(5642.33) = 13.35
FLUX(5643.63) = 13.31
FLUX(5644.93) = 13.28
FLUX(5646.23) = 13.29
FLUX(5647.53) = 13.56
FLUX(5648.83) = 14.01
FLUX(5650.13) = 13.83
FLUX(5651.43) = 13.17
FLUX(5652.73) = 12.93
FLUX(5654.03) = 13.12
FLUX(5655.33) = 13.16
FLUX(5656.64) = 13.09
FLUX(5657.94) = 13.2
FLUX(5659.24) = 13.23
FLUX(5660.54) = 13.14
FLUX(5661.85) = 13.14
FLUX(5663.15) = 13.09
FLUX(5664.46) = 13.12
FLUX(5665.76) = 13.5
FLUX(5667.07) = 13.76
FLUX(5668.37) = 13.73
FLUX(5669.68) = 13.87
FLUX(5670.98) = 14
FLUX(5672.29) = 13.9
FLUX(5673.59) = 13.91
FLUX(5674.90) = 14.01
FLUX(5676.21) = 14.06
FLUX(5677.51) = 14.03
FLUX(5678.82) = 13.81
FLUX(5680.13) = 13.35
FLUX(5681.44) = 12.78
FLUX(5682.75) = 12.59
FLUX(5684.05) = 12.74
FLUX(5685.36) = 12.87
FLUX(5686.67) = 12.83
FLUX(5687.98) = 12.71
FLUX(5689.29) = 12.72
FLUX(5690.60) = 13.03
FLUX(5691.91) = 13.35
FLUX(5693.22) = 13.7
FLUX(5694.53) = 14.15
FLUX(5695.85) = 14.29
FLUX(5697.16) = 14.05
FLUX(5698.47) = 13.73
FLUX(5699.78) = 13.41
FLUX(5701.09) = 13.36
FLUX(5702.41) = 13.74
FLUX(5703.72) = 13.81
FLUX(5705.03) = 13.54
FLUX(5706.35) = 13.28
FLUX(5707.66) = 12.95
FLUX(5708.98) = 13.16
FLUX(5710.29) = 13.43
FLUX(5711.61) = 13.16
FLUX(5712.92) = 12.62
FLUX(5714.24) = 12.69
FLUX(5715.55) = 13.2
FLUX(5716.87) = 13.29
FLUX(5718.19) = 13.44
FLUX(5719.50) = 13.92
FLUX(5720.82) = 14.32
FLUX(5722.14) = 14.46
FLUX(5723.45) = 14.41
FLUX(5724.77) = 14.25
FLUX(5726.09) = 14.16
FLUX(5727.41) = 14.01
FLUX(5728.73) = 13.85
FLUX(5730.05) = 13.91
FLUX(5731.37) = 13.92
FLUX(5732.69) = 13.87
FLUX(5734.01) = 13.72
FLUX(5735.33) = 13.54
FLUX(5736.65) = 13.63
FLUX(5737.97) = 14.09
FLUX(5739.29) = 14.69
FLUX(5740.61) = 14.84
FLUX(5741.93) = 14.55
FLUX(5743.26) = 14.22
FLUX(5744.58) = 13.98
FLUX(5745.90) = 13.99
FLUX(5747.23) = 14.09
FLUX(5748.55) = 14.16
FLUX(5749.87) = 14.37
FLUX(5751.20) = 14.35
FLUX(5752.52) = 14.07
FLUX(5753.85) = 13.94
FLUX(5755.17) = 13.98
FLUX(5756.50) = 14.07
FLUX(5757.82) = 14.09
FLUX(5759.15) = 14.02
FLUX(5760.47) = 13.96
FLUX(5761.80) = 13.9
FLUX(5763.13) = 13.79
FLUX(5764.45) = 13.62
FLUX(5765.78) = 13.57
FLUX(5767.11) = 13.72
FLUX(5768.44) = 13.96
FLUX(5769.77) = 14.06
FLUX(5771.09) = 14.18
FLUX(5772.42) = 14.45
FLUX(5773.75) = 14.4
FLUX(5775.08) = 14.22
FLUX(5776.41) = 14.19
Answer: 0.5 Angstrom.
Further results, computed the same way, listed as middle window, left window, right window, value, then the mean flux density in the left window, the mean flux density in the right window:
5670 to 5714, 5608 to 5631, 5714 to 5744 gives 1.1 Angstrom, 13.4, 14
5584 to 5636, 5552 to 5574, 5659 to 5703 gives 2.3 Angstrom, 13.8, 13.5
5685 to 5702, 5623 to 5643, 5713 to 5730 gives 0.3 Angstrom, 13.4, 13.8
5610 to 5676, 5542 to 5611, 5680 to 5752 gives 0.5 Angstrom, 13.5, 13.7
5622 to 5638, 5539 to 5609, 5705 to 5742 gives 0.2 Angstrom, 13.5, 13.7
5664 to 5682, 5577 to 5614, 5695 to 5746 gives -0.3 Angstrom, 13.1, 13.8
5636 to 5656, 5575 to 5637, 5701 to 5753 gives 0.0 Angstrom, 13.2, 13.8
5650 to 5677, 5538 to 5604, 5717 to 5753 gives 0.8 Angstrom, 13.6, 14.1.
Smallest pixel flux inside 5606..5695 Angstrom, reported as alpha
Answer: 12.59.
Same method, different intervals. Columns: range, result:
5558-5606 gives 11.73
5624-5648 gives 12.84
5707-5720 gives 12.62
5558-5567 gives 12.98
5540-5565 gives 13.14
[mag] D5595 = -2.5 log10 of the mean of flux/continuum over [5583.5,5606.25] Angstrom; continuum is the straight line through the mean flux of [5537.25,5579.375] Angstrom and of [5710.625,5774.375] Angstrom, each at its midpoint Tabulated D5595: 0.12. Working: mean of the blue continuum 14.1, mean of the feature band 12.6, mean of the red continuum 13.9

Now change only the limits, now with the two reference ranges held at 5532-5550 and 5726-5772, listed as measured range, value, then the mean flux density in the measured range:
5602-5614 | 0.06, 13.5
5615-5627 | 0.08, 13.3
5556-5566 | 0.05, 13.8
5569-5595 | 0.07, 13.4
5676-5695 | 0.07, 13.2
